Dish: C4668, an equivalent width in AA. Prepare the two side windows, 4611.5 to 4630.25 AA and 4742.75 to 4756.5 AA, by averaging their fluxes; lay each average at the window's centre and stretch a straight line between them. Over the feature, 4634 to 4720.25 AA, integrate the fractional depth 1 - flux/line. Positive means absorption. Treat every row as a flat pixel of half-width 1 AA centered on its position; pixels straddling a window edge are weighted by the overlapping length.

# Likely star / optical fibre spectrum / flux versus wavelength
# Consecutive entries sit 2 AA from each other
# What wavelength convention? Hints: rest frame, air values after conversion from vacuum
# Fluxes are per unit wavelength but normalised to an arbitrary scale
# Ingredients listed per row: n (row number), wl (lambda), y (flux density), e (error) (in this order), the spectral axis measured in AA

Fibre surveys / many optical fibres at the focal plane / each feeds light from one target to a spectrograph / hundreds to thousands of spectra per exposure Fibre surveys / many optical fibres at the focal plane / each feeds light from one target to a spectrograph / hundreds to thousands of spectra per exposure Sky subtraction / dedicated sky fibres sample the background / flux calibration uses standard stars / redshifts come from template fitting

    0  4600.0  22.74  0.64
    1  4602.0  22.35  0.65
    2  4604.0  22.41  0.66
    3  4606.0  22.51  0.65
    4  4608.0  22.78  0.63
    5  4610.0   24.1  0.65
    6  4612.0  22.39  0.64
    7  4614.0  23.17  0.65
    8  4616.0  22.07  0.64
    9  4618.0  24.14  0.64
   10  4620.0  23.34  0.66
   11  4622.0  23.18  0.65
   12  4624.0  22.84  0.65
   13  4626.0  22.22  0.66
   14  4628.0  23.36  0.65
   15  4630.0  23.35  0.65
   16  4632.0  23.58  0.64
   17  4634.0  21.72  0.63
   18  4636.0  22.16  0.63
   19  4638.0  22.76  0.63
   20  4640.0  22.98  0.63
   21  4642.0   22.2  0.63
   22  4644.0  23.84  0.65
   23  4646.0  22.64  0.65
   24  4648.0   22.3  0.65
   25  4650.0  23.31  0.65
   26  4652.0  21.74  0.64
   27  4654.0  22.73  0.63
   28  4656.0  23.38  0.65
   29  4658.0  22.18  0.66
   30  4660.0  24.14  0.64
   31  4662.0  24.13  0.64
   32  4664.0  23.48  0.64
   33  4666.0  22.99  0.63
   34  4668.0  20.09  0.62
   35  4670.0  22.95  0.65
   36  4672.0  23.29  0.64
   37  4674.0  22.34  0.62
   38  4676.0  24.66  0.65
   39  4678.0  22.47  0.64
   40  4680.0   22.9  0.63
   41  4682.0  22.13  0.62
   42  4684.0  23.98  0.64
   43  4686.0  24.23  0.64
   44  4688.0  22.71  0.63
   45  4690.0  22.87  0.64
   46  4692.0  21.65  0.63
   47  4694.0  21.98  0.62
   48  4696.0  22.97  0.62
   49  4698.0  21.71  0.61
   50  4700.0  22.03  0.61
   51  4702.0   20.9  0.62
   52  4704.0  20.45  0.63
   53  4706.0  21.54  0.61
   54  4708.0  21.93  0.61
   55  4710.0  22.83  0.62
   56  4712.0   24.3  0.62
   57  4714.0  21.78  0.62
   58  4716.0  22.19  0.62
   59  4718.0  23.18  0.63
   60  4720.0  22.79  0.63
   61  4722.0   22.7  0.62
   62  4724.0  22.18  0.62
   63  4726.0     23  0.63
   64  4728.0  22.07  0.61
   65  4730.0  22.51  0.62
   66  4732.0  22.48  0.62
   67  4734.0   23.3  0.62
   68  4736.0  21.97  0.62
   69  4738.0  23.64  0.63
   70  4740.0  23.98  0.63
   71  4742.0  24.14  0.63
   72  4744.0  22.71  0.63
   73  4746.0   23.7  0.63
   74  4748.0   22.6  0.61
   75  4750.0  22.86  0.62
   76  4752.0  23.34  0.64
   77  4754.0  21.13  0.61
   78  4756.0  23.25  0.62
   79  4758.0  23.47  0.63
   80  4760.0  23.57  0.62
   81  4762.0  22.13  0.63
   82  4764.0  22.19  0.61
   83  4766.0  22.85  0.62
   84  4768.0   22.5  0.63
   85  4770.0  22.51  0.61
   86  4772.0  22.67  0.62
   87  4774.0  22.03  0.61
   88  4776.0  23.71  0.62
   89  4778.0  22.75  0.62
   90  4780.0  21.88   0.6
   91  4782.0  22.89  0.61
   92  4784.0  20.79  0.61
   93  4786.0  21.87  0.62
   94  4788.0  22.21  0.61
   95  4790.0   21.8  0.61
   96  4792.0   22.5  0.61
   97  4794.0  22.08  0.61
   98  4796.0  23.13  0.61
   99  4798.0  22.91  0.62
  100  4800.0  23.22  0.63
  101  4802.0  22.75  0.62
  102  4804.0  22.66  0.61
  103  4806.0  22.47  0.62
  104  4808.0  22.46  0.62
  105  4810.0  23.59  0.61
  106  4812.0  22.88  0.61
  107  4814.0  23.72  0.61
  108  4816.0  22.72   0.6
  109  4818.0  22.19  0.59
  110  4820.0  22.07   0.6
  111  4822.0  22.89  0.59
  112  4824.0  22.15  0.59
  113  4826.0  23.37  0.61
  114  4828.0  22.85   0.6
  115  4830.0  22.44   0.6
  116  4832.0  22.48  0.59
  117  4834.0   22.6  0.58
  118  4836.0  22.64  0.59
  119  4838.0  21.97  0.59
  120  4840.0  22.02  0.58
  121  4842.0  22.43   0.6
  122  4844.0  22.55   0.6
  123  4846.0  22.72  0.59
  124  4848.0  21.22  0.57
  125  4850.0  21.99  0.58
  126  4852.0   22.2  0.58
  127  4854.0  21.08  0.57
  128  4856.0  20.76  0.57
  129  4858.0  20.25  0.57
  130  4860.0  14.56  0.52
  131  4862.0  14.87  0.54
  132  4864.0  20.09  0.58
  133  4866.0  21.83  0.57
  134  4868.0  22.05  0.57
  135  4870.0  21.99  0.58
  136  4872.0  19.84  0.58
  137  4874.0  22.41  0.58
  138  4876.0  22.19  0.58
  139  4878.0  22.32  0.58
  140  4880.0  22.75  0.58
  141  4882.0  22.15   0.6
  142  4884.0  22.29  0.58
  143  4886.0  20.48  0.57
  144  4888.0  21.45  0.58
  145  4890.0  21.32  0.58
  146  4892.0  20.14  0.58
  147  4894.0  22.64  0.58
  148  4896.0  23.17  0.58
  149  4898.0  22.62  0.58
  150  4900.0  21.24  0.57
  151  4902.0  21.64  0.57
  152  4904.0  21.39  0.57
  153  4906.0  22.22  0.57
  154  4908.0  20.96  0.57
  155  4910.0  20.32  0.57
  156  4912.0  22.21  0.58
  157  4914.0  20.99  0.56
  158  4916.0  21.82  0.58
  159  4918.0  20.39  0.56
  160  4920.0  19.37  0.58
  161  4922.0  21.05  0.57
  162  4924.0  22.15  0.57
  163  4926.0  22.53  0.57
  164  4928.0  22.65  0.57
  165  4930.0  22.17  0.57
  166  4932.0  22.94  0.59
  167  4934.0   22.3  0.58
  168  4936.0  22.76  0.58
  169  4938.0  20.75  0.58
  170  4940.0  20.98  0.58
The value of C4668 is 1.1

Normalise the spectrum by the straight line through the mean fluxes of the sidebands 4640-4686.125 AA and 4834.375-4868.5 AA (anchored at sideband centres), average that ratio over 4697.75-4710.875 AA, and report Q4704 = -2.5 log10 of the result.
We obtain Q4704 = 0.04 mag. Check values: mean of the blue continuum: 22.9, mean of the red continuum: 20.9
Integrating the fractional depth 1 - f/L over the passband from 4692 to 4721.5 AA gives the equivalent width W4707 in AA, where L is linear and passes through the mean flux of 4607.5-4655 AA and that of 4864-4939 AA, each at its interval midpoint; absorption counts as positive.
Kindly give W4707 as 0.5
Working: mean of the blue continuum 22.9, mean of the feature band 22.2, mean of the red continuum 21.7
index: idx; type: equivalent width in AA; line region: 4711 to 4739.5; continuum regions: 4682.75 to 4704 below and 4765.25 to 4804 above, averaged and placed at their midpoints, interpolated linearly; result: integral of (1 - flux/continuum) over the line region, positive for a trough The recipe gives -0.40 AA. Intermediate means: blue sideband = 22.4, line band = 22.7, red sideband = 22.5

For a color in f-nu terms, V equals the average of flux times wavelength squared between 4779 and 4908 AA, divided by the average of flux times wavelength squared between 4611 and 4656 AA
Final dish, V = 1.05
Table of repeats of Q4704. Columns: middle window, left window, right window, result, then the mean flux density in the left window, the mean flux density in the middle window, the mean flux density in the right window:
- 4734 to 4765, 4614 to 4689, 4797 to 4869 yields -0.030 mag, 22.9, 23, 21.9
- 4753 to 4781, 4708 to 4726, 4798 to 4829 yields 0.007 mag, 22.7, 22.6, 22.8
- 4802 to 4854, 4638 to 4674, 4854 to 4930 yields -0.043 mag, 22.8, 22.5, 21.2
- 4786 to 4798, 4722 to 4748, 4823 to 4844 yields 0.016 mag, 22.9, 22.4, 22.5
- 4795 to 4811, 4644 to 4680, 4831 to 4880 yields -0.059 mag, 22.9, 22.9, 21.2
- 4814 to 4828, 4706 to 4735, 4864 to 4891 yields -0.031 mag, 22.6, 22.7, 21.7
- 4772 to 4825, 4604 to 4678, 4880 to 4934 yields -0.019 mag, 22.9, 22.6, 21.7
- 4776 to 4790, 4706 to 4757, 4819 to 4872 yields 0.001 mag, 22.8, 22.2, 21.4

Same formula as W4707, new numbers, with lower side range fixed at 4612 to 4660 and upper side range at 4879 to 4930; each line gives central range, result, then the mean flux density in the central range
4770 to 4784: -0.2 AA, 22.5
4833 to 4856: -0.2 AA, 22.1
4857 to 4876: 1.6 AA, 19.9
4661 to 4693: -0.4 AA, 22.9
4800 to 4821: -0.7 AA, 22.8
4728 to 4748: -0.6 AA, 23.1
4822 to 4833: -0.4 AA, 22.7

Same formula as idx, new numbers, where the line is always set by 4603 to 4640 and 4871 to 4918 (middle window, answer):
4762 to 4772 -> -0.1 AA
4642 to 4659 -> 0.0 AA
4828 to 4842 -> -0.3 AA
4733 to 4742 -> -0.4 AA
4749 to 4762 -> -0.3 AA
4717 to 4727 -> -0.1 AA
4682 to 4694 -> -0.2 AA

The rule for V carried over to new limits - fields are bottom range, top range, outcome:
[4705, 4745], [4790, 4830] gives 1.04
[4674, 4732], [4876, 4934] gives 1.05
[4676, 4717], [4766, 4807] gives 1.04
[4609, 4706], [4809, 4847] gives 1.07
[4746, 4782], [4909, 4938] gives 1.02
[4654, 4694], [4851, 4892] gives 0.99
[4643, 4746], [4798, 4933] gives 1.03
